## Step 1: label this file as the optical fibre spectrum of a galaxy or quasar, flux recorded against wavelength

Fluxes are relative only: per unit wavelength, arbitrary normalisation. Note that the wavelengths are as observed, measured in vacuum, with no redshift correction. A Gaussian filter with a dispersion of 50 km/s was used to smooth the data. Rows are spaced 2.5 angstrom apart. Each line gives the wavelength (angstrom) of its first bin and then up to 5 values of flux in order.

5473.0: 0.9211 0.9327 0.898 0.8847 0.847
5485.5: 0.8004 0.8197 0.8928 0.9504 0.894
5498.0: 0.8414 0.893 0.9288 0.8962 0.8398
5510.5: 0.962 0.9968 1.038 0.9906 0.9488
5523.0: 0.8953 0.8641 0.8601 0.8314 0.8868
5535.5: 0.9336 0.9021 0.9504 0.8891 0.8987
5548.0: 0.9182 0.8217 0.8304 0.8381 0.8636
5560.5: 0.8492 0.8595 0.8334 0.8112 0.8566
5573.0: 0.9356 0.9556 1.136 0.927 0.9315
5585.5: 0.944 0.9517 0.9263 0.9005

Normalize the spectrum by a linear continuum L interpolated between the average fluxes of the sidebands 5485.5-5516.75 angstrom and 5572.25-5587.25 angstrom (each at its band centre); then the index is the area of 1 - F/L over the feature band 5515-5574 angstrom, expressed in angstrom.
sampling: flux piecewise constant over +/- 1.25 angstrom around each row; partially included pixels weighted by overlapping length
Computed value 3.6 angstrom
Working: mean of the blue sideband 0.908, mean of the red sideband 0.972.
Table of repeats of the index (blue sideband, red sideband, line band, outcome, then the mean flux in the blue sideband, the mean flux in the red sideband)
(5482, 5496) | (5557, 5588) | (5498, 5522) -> -1.65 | 0.866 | 0.911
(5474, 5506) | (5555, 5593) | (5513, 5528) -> -0.87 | 0.883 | 0.909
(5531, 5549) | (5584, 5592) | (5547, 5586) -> 1.35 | 0.908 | 0.939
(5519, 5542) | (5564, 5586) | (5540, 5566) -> 1.26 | 0.898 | 0.924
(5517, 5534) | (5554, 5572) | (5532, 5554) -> -0.52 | 0.895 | 0.846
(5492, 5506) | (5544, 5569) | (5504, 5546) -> -1.83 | 0.9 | 0.853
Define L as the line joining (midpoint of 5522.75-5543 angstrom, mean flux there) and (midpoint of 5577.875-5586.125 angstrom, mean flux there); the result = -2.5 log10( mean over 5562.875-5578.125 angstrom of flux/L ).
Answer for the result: 0.06 mag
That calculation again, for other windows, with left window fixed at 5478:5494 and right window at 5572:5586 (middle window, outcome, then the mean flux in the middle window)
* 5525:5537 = 0.05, 0.876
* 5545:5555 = 0.09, 0.863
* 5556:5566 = 0.12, 0.852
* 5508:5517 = -0.09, 0.977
